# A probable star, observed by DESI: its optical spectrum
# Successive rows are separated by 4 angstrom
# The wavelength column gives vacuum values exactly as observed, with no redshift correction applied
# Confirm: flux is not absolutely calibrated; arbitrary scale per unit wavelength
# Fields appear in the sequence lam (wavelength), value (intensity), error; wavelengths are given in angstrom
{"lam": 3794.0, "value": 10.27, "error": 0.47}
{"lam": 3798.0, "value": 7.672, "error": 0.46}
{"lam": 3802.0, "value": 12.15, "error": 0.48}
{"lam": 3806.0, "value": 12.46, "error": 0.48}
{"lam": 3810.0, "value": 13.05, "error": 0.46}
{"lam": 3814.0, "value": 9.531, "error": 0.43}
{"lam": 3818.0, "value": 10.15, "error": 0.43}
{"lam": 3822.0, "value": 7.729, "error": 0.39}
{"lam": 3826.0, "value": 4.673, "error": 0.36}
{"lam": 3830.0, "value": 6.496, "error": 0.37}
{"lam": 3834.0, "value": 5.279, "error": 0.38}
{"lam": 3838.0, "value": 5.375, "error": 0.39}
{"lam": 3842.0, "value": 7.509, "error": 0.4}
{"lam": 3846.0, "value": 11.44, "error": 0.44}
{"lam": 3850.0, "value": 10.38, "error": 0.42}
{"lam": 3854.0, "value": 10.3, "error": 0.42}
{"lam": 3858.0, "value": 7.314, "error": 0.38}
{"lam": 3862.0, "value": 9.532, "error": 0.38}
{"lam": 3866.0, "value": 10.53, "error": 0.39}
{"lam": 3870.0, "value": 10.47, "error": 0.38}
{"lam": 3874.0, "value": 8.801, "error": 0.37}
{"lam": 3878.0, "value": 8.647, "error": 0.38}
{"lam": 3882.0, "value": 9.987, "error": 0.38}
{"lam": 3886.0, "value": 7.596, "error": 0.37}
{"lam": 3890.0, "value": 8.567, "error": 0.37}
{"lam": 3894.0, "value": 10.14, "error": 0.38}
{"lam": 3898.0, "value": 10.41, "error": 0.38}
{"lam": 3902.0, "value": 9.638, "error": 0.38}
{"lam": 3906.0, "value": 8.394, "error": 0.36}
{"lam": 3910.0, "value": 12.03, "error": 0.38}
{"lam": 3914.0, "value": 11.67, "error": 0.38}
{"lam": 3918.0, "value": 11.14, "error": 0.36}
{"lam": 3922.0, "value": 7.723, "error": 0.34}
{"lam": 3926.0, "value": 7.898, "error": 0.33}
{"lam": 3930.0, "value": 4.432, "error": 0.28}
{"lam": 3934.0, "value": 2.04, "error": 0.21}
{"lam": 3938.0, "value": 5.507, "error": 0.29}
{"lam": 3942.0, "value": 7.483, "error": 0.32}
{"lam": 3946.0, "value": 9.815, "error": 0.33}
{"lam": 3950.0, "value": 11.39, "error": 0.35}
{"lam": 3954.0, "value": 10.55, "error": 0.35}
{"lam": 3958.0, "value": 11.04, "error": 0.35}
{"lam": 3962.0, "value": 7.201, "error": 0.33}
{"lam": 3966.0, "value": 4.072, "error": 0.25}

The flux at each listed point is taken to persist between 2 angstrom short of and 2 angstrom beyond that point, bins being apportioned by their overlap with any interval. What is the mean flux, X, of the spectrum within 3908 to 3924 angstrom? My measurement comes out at 10.6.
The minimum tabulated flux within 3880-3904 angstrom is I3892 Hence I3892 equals 7.596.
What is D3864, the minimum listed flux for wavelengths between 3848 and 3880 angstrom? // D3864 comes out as 7.314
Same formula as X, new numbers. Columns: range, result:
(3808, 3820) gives 10.9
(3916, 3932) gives 7.8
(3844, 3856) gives 10.7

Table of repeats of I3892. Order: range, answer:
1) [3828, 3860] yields 5.279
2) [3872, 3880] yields 8.647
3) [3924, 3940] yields 2.04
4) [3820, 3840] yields 4.673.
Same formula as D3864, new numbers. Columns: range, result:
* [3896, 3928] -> 7.723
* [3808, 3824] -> 7.729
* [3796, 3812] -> 7.672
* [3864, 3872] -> 10.47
